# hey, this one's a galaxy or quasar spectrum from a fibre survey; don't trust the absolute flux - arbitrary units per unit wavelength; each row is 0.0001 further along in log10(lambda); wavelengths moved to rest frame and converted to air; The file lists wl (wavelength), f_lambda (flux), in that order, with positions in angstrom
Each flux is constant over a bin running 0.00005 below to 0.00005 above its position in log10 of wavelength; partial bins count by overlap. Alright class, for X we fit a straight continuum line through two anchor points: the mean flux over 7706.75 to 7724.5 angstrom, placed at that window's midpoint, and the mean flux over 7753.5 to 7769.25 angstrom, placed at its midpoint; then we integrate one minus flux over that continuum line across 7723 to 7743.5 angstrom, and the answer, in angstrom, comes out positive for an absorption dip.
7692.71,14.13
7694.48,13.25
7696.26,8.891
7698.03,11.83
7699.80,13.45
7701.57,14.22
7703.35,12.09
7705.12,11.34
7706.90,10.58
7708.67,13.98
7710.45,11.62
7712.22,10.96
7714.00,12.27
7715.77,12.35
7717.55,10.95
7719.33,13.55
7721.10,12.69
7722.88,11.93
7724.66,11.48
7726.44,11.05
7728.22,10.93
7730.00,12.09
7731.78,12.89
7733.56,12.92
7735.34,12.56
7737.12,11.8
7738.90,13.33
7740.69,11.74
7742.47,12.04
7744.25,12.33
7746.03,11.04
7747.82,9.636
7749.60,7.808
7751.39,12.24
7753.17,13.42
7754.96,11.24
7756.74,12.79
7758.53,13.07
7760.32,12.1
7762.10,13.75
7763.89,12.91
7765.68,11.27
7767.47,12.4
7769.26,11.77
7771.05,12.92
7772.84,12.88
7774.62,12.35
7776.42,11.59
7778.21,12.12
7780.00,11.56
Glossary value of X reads 0.29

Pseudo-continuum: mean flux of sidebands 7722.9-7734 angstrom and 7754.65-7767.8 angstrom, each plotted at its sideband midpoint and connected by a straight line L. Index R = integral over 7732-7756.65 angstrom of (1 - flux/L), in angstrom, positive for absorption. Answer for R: 0.8 angstrom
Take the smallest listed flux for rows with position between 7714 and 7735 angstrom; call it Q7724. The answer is 10.93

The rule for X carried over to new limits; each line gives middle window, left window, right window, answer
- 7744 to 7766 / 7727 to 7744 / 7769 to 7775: 1.1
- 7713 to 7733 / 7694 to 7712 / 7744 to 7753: -1.0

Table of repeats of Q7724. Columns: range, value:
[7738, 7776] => 7.808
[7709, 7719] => 10.95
